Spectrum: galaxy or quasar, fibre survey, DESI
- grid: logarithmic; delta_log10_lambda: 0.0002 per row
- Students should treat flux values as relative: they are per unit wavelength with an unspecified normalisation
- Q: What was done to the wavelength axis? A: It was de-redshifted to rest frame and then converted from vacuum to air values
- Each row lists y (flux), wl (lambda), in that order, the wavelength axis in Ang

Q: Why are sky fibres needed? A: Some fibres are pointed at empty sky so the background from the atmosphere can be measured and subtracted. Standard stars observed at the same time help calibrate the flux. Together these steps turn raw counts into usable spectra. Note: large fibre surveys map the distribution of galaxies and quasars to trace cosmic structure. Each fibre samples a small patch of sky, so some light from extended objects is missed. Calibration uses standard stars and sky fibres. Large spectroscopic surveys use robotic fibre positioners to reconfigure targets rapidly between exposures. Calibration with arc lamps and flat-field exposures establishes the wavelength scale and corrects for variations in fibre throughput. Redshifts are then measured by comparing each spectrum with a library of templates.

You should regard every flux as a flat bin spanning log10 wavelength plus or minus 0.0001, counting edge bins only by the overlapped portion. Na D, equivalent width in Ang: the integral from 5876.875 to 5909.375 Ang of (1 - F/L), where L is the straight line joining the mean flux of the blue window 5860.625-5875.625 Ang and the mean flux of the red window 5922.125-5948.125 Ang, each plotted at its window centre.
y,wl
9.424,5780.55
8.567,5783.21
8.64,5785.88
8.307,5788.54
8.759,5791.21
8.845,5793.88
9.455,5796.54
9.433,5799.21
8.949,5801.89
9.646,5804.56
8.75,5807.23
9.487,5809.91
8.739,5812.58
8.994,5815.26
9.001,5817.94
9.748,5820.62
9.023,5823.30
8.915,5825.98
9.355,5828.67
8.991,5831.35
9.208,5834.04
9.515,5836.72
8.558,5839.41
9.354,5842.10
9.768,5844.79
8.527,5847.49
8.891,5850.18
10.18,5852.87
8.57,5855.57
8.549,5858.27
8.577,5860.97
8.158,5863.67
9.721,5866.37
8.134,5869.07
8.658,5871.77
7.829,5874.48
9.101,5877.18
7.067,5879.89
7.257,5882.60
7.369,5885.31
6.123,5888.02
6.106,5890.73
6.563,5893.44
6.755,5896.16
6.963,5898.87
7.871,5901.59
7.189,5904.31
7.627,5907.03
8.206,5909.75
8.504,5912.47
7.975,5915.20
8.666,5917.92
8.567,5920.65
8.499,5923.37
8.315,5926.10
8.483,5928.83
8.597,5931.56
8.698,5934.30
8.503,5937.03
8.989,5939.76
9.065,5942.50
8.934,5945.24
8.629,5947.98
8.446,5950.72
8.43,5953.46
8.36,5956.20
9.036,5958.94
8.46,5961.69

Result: 5.5 Ang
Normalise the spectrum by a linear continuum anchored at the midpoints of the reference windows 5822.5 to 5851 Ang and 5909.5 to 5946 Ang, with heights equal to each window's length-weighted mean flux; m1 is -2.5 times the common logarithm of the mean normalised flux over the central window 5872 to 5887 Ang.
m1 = 0.14 mag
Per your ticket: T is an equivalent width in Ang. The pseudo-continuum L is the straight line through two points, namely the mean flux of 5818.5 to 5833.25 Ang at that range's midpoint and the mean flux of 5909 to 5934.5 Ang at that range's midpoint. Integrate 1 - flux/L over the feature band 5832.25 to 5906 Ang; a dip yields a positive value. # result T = 5.8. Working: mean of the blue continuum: 9.19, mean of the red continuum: 8.44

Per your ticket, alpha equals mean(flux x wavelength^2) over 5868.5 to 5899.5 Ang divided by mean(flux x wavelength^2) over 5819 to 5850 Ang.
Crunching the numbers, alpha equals 0.81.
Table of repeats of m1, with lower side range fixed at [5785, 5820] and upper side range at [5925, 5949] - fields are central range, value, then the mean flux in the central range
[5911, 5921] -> 0.04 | 8.41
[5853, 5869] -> 0.01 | 8.78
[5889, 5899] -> 0.32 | 6.54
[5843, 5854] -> -0.05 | 9.33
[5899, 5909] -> 0.17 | 7.53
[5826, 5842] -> -0.02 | 9.13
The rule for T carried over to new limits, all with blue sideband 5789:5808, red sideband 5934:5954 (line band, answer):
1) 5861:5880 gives 0.92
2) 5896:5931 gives 3.07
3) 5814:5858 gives -0.73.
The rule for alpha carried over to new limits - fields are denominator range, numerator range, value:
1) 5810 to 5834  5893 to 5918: 0.86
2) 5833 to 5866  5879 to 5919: 0.83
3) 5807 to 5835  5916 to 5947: 0.98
